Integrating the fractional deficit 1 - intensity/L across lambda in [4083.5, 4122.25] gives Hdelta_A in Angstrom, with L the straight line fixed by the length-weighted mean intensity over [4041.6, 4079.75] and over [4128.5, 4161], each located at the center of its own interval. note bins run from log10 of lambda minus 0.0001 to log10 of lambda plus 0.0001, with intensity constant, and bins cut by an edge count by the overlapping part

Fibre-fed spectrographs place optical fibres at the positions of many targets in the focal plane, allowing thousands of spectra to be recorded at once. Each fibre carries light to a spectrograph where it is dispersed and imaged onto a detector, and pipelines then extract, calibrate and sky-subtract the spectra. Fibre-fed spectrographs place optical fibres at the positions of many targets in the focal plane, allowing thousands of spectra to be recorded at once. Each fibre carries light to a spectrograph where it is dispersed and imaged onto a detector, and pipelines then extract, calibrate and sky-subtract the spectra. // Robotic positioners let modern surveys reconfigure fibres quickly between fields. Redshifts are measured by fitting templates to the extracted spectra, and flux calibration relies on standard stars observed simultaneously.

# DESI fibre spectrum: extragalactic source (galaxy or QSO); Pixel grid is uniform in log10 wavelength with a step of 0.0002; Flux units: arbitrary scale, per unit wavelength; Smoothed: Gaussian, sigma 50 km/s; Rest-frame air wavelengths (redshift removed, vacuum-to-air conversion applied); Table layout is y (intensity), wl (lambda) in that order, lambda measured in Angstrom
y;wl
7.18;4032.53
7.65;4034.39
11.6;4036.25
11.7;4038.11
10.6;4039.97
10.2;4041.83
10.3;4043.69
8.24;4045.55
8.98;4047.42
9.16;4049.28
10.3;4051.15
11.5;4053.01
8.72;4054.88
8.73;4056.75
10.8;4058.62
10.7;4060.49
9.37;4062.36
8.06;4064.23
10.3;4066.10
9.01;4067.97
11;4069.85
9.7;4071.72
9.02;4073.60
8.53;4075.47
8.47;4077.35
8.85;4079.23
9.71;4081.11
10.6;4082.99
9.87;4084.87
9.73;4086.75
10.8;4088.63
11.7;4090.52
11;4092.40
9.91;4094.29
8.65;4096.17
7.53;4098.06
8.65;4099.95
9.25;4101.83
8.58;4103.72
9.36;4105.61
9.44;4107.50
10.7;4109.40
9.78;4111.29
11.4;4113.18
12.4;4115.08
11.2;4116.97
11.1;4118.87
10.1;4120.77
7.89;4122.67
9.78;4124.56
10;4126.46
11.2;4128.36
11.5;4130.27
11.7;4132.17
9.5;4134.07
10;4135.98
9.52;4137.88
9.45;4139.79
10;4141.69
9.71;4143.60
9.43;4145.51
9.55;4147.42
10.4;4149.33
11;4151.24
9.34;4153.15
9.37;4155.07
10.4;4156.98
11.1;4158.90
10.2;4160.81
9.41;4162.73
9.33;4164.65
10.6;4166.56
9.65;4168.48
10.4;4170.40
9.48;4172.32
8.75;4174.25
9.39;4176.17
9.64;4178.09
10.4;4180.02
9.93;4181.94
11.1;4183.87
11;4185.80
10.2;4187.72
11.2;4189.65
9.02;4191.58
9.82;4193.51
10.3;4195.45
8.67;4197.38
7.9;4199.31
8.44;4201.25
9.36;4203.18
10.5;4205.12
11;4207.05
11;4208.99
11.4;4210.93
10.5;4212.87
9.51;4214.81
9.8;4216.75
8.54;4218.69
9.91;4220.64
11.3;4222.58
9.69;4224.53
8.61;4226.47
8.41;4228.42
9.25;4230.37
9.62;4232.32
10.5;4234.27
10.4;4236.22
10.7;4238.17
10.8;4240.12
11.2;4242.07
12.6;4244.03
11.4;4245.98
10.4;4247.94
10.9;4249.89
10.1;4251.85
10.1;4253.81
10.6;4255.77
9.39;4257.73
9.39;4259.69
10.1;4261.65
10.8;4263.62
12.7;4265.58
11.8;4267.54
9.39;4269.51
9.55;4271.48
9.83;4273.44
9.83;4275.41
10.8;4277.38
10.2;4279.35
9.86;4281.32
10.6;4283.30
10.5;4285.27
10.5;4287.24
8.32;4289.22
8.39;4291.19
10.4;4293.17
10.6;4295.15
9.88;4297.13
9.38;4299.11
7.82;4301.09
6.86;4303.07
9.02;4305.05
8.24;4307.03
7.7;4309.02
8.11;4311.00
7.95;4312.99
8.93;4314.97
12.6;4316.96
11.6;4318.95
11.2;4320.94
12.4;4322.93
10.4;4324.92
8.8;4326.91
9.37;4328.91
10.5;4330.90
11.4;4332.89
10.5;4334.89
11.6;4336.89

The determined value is -0.8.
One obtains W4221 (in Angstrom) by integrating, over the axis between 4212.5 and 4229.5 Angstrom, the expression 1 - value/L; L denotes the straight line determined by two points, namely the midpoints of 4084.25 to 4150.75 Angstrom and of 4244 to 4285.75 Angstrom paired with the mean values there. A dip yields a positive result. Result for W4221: 1.3 Angstrom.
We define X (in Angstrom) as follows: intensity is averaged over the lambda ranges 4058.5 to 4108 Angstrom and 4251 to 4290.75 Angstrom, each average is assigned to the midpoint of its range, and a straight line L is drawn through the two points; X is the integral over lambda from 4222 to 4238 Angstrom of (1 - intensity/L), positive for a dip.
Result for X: 0.51 Angstrom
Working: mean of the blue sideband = 9.56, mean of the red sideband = 10.2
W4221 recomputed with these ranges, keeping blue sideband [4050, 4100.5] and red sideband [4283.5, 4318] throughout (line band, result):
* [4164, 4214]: -2.9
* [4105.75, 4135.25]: -2.8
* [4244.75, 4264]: -2.2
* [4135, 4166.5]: -1.3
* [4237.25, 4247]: -2.1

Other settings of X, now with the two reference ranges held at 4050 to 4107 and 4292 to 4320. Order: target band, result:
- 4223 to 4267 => -4.97 Angstrom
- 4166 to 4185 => -0.98 Angstrom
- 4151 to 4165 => -0.78 Angstrom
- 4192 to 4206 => 0.20 Angstrom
